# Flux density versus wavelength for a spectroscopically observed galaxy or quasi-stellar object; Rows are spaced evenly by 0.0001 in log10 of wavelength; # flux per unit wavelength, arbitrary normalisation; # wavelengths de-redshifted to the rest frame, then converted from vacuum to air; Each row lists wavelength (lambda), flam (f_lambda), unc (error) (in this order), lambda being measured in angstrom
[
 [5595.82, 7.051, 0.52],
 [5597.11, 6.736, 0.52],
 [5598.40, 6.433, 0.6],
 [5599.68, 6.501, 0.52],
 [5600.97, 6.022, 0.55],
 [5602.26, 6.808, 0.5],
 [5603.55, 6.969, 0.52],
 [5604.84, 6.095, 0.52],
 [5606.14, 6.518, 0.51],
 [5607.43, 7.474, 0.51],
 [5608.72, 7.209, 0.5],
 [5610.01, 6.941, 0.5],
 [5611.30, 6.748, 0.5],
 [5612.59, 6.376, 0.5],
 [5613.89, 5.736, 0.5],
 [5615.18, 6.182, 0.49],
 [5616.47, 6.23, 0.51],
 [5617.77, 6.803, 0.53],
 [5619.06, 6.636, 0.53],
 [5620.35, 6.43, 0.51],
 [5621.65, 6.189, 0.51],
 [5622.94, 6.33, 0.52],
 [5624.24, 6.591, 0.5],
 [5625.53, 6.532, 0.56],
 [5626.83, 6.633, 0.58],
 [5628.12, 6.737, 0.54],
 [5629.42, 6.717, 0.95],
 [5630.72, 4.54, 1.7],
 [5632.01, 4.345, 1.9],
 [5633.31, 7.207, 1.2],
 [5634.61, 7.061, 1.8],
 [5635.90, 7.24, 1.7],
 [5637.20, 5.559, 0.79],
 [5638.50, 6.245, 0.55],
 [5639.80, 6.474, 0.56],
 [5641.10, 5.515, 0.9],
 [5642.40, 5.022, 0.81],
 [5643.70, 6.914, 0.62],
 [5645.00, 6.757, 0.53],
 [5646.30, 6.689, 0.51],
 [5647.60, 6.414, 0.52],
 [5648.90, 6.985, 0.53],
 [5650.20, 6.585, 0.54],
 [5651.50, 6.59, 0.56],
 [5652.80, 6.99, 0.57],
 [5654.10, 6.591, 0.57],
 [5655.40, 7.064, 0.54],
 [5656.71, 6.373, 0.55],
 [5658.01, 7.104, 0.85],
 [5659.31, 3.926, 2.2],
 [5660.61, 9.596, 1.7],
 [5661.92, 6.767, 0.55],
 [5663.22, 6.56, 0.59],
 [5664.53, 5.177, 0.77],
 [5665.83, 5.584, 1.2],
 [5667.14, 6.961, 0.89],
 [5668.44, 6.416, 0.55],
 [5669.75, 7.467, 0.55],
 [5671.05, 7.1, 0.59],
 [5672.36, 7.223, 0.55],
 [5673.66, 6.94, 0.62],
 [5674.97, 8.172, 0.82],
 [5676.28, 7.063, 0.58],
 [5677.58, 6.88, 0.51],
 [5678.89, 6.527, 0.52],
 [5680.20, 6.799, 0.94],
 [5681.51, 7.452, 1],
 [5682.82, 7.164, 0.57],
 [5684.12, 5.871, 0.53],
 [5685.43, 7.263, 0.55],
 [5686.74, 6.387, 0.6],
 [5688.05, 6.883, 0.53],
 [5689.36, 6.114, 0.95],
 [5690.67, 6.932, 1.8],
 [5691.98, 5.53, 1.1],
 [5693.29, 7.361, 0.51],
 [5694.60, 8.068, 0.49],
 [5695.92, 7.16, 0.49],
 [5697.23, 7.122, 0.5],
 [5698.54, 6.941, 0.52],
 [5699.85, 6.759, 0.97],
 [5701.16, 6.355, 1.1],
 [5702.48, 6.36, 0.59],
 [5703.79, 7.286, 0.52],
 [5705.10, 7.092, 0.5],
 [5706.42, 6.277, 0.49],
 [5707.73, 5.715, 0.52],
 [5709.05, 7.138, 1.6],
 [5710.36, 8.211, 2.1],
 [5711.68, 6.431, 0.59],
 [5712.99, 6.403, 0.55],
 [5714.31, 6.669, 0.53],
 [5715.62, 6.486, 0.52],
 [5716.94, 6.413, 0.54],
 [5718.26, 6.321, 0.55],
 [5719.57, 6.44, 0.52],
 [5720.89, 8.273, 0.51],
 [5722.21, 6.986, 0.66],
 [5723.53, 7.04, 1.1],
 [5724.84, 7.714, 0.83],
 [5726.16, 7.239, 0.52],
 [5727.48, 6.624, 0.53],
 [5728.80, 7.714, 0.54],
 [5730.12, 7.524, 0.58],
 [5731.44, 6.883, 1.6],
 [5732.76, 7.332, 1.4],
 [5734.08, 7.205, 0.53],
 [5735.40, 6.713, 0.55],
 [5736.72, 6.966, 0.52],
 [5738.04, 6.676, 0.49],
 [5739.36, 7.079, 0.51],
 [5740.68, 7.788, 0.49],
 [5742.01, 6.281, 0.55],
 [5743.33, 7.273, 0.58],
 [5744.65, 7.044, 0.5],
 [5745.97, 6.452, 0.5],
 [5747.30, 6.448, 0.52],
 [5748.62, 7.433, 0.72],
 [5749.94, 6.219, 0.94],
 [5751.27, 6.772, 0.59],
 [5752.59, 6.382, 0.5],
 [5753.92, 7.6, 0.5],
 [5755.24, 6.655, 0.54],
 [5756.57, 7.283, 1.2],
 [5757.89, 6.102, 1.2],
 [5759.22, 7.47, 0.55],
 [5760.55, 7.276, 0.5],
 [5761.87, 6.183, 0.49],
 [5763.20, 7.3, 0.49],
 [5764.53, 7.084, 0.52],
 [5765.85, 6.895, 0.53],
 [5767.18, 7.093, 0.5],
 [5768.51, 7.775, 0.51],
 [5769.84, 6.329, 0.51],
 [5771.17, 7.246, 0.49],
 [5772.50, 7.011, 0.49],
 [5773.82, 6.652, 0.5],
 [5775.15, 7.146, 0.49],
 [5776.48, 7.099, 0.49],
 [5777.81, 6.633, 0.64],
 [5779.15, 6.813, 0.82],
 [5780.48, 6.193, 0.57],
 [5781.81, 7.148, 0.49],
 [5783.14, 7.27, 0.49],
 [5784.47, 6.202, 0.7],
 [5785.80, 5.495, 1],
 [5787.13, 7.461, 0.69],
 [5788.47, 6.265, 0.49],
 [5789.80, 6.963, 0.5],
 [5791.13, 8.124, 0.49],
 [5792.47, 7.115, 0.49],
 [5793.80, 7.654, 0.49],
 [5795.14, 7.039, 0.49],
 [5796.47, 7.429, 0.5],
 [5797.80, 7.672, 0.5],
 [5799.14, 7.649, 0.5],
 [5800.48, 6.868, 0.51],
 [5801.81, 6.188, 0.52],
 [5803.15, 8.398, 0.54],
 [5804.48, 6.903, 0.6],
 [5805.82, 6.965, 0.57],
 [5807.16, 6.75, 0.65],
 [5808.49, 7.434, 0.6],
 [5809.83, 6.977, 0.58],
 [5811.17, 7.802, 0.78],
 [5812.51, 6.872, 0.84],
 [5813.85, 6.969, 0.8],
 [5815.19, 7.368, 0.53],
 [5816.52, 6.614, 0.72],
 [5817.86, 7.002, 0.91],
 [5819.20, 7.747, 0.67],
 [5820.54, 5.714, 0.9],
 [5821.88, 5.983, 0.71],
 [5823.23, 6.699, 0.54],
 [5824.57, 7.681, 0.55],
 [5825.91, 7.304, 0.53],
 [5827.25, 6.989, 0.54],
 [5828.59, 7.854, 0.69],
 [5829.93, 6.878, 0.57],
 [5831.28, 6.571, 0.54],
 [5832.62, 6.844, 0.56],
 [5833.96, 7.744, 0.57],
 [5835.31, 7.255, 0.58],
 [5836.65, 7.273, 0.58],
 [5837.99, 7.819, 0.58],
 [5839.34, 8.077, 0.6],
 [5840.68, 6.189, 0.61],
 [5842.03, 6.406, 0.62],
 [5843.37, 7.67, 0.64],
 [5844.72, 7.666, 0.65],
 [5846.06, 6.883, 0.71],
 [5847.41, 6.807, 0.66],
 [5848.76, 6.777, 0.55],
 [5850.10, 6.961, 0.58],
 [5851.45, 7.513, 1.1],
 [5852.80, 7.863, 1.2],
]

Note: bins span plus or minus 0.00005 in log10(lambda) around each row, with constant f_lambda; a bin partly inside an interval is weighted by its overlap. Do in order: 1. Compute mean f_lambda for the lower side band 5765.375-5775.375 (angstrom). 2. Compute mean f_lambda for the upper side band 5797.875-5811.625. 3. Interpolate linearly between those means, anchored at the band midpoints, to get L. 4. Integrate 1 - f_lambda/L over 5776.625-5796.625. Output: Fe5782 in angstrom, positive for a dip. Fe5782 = 0.54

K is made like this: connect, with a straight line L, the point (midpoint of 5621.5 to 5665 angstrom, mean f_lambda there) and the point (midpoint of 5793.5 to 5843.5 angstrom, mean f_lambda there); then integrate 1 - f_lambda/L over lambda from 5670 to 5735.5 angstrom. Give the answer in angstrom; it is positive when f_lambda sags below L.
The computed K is -2.7 angstrom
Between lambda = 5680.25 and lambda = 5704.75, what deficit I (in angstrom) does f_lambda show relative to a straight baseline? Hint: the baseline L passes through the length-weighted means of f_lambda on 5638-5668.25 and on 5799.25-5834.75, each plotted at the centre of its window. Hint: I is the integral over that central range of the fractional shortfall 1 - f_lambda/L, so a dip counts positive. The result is -0.8 angstrom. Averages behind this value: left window 6.47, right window 7.05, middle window 6.84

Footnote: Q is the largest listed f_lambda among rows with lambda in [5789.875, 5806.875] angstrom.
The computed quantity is 8.398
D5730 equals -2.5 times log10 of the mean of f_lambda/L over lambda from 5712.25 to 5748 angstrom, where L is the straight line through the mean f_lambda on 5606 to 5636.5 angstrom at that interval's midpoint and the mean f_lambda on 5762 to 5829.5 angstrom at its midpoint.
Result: -0.02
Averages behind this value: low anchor 6.47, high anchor 7.03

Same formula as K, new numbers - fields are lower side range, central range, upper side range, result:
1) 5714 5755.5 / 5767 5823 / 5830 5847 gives 0.73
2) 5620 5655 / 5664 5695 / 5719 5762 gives -0.79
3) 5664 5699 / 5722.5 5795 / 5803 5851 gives 0.06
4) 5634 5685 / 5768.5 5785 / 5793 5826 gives 0.36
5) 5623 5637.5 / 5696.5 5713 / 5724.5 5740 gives 0.27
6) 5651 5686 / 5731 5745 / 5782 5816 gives -0.11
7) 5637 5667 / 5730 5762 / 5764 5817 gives -0.36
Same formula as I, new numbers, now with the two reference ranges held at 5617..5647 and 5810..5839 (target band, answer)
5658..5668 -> 0.0 angstrom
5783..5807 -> -0.3 angstrom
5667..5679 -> -1.2 angstrom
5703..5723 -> -0.5 angstrom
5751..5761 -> -0.2 angstrom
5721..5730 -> -0.8 angstrom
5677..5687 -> -0.4 angstrom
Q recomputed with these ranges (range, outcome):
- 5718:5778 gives 8.273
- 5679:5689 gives 7.452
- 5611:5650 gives 7.24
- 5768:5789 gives 7.775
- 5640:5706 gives 9.596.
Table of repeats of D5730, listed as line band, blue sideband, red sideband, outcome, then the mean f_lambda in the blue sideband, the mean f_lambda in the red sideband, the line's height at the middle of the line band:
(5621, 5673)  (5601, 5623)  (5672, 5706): 0.041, 6.56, 6.9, 6.72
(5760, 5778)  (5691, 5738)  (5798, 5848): 0.005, 6.93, 7.11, 7.02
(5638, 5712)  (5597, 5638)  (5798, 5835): -0.016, 6.45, 7.07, 6.63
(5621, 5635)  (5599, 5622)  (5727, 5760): 0.061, 6.55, 6.96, 6.61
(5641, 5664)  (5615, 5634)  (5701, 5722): -0.028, 6.28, 6.75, 6.43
